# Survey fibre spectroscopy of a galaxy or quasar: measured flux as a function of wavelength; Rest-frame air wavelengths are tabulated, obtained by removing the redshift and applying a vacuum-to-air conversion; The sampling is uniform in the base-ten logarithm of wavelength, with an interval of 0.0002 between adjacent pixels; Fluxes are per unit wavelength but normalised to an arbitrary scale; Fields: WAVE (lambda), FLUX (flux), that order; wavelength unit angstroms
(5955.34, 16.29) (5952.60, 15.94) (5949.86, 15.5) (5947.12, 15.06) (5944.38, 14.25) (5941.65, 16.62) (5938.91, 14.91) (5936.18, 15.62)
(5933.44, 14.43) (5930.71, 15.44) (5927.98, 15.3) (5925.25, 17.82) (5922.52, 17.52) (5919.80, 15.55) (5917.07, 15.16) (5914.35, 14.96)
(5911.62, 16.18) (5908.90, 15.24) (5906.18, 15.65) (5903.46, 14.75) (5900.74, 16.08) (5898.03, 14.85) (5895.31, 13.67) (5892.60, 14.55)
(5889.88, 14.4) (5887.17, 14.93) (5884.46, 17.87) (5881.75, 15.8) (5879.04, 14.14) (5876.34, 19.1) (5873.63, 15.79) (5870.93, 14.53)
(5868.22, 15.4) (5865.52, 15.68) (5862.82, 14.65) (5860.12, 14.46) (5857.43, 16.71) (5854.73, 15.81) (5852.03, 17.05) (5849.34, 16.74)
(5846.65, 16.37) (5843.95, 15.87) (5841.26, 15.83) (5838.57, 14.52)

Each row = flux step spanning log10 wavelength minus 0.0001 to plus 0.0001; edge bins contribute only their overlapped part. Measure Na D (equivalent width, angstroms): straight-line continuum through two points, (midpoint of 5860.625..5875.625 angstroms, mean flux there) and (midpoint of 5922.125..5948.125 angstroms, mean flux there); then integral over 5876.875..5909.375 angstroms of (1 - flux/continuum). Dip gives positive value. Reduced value 0.4 angstroms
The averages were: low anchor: 15.3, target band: 15.3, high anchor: 15.6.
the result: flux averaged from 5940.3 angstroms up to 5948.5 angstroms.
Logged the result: 15.3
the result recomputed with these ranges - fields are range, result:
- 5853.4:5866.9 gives 15.5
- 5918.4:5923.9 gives 16.5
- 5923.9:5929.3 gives 16.6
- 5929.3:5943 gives 15.4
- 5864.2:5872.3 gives 15.2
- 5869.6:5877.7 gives 16.5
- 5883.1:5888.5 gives 16.4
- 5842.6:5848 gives 16.1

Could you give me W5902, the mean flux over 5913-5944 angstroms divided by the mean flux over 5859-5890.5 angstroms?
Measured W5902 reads 1.01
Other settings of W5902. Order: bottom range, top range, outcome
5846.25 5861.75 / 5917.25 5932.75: 1.00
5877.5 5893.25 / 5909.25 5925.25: 1.04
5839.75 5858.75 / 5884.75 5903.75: 0.91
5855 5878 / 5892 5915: 0.96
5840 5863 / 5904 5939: 0.98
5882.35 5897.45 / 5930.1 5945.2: 1.01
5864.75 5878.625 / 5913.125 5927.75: 1.01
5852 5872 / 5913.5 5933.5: 1.03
